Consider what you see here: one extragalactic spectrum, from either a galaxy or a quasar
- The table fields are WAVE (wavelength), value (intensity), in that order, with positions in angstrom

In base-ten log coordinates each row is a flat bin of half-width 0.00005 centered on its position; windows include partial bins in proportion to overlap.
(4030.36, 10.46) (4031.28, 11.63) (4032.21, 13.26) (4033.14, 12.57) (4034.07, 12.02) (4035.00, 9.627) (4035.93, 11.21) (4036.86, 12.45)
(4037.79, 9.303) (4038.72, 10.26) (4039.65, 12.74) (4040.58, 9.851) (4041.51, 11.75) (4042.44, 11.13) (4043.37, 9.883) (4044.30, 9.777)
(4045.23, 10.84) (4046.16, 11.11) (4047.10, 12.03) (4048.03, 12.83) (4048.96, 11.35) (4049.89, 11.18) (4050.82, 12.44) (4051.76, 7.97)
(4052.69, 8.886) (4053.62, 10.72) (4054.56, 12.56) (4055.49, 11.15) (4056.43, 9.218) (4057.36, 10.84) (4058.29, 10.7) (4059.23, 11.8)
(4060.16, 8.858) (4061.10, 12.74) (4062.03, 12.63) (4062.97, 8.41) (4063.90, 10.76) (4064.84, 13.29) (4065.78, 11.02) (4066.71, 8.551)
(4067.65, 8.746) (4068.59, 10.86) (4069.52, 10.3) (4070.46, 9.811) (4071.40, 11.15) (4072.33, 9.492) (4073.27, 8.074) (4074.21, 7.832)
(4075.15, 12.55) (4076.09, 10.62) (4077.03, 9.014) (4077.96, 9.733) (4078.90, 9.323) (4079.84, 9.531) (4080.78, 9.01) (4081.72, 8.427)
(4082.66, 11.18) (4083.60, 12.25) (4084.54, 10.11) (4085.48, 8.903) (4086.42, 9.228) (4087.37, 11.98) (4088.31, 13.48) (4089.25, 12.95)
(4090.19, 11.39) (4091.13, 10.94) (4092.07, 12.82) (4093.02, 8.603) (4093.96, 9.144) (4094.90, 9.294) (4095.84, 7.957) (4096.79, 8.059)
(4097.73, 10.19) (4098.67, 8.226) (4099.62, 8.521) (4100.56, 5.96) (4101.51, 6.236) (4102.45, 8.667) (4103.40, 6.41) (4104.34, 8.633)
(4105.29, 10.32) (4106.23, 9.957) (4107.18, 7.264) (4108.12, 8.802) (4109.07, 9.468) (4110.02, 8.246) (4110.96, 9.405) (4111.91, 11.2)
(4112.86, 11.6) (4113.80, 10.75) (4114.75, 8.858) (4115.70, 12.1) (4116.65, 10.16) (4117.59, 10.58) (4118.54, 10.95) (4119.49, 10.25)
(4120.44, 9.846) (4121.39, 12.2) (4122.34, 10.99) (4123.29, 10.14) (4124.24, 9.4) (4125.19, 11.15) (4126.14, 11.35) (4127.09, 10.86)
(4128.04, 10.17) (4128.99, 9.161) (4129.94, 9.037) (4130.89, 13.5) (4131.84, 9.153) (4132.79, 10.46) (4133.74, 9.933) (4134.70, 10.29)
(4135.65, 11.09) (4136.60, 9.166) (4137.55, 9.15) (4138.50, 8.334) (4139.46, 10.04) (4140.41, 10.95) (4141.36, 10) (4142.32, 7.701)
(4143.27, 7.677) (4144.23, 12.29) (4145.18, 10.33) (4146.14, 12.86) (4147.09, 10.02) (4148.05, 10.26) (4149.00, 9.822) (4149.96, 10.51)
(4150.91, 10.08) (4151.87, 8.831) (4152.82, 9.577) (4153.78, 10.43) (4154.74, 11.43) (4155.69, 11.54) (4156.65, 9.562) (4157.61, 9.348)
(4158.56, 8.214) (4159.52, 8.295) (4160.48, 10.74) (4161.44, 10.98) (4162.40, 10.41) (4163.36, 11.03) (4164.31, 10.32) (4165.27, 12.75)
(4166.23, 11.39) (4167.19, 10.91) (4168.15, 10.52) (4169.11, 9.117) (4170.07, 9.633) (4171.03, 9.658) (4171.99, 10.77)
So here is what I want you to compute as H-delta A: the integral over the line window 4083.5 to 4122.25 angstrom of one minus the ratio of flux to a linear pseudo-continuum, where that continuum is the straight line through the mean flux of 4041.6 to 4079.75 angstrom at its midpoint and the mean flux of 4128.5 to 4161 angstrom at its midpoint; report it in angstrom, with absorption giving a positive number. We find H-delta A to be 1.74 angstrom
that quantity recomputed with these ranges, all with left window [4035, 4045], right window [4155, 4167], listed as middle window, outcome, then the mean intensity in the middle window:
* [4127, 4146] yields 0.9 angstrom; 10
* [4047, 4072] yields 0.0 angstrom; 10.7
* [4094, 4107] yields 2.8 angstrom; 8.34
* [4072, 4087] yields 1.3 angstrom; 9.72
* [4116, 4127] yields -0.1 angstrom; 10.7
